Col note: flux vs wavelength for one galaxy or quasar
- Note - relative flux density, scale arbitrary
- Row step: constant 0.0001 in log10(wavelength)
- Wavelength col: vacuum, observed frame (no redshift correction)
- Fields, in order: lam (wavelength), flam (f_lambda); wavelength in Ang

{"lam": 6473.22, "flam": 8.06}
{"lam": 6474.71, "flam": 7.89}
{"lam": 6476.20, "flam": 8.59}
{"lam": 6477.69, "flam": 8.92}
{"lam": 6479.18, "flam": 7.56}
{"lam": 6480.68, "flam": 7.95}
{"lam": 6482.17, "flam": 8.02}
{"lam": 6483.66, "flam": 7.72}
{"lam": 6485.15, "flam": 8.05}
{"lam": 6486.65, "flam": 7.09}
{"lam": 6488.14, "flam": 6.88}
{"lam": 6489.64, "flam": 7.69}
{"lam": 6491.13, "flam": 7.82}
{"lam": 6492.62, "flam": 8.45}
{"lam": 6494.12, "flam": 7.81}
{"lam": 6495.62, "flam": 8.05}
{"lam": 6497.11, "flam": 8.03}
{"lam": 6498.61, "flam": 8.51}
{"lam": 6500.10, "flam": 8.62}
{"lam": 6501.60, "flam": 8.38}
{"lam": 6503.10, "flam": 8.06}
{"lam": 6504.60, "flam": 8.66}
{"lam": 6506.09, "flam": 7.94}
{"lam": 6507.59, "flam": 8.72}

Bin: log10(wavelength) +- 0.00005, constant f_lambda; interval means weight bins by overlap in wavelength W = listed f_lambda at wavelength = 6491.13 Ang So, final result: 7.82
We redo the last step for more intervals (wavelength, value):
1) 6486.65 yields 7.09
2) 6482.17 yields 8.02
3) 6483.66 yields 7.72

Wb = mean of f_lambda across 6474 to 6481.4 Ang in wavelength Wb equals 8.18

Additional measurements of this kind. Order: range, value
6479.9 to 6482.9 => 7.97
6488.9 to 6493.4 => 7.99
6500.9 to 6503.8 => 8.21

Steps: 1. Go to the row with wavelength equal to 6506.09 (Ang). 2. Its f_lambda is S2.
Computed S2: 7.94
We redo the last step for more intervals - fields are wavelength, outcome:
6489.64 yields 7.69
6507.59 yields 8.72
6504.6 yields 8.66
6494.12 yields 7.81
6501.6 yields 8.38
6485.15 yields 8.05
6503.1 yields 8.06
